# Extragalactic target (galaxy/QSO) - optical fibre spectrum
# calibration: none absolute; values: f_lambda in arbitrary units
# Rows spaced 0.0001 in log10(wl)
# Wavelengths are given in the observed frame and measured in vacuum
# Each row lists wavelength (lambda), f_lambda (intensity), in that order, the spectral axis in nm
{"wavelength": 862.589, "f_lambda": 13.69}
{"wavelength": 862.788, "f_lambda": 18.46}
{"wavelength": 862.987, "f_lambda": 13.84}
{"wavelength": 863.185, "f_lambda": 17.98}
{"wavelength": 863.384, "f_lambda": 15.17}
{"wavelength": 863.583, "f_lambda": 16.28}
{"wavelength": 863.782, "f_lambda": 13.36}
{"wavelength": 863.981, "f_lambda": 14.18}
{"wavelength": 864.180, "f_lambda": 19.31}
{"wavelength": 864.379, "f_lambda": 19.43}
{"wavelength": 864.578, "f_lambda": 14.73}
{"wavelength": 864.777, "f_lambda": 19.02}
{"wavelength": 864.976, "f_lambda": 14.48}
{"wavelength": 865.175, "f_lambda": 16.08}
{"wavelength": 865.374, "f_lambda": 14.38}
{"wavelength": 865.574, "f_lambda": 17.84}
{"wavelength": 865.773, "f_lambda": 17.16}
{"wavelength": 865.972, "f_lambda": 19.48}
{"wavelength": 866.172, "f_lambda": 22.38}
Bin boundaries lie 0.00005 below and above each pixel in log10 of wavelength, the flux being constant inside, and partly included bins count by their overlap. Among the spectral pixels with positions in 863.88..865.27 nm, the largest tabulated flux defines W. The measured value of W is 19.43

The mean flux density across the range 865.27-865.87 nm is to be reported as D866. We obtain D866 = 16.5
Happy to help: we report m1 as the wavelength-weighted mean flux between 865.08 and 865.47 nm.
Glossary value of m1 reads 15.2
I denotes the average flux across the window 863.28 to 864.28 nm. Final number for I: 15.7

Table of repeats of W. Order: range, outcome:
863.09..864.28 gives 19.31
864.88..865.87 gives 17.84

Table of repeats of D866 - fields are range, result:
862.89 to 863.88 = 15.3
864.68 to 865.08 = 16.7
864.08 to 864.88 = 18.1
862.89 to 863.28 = 15.9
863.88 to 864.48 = 17.6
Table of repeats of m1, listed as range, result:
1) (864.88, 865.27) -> 15.3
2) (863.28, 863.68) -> 15.7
